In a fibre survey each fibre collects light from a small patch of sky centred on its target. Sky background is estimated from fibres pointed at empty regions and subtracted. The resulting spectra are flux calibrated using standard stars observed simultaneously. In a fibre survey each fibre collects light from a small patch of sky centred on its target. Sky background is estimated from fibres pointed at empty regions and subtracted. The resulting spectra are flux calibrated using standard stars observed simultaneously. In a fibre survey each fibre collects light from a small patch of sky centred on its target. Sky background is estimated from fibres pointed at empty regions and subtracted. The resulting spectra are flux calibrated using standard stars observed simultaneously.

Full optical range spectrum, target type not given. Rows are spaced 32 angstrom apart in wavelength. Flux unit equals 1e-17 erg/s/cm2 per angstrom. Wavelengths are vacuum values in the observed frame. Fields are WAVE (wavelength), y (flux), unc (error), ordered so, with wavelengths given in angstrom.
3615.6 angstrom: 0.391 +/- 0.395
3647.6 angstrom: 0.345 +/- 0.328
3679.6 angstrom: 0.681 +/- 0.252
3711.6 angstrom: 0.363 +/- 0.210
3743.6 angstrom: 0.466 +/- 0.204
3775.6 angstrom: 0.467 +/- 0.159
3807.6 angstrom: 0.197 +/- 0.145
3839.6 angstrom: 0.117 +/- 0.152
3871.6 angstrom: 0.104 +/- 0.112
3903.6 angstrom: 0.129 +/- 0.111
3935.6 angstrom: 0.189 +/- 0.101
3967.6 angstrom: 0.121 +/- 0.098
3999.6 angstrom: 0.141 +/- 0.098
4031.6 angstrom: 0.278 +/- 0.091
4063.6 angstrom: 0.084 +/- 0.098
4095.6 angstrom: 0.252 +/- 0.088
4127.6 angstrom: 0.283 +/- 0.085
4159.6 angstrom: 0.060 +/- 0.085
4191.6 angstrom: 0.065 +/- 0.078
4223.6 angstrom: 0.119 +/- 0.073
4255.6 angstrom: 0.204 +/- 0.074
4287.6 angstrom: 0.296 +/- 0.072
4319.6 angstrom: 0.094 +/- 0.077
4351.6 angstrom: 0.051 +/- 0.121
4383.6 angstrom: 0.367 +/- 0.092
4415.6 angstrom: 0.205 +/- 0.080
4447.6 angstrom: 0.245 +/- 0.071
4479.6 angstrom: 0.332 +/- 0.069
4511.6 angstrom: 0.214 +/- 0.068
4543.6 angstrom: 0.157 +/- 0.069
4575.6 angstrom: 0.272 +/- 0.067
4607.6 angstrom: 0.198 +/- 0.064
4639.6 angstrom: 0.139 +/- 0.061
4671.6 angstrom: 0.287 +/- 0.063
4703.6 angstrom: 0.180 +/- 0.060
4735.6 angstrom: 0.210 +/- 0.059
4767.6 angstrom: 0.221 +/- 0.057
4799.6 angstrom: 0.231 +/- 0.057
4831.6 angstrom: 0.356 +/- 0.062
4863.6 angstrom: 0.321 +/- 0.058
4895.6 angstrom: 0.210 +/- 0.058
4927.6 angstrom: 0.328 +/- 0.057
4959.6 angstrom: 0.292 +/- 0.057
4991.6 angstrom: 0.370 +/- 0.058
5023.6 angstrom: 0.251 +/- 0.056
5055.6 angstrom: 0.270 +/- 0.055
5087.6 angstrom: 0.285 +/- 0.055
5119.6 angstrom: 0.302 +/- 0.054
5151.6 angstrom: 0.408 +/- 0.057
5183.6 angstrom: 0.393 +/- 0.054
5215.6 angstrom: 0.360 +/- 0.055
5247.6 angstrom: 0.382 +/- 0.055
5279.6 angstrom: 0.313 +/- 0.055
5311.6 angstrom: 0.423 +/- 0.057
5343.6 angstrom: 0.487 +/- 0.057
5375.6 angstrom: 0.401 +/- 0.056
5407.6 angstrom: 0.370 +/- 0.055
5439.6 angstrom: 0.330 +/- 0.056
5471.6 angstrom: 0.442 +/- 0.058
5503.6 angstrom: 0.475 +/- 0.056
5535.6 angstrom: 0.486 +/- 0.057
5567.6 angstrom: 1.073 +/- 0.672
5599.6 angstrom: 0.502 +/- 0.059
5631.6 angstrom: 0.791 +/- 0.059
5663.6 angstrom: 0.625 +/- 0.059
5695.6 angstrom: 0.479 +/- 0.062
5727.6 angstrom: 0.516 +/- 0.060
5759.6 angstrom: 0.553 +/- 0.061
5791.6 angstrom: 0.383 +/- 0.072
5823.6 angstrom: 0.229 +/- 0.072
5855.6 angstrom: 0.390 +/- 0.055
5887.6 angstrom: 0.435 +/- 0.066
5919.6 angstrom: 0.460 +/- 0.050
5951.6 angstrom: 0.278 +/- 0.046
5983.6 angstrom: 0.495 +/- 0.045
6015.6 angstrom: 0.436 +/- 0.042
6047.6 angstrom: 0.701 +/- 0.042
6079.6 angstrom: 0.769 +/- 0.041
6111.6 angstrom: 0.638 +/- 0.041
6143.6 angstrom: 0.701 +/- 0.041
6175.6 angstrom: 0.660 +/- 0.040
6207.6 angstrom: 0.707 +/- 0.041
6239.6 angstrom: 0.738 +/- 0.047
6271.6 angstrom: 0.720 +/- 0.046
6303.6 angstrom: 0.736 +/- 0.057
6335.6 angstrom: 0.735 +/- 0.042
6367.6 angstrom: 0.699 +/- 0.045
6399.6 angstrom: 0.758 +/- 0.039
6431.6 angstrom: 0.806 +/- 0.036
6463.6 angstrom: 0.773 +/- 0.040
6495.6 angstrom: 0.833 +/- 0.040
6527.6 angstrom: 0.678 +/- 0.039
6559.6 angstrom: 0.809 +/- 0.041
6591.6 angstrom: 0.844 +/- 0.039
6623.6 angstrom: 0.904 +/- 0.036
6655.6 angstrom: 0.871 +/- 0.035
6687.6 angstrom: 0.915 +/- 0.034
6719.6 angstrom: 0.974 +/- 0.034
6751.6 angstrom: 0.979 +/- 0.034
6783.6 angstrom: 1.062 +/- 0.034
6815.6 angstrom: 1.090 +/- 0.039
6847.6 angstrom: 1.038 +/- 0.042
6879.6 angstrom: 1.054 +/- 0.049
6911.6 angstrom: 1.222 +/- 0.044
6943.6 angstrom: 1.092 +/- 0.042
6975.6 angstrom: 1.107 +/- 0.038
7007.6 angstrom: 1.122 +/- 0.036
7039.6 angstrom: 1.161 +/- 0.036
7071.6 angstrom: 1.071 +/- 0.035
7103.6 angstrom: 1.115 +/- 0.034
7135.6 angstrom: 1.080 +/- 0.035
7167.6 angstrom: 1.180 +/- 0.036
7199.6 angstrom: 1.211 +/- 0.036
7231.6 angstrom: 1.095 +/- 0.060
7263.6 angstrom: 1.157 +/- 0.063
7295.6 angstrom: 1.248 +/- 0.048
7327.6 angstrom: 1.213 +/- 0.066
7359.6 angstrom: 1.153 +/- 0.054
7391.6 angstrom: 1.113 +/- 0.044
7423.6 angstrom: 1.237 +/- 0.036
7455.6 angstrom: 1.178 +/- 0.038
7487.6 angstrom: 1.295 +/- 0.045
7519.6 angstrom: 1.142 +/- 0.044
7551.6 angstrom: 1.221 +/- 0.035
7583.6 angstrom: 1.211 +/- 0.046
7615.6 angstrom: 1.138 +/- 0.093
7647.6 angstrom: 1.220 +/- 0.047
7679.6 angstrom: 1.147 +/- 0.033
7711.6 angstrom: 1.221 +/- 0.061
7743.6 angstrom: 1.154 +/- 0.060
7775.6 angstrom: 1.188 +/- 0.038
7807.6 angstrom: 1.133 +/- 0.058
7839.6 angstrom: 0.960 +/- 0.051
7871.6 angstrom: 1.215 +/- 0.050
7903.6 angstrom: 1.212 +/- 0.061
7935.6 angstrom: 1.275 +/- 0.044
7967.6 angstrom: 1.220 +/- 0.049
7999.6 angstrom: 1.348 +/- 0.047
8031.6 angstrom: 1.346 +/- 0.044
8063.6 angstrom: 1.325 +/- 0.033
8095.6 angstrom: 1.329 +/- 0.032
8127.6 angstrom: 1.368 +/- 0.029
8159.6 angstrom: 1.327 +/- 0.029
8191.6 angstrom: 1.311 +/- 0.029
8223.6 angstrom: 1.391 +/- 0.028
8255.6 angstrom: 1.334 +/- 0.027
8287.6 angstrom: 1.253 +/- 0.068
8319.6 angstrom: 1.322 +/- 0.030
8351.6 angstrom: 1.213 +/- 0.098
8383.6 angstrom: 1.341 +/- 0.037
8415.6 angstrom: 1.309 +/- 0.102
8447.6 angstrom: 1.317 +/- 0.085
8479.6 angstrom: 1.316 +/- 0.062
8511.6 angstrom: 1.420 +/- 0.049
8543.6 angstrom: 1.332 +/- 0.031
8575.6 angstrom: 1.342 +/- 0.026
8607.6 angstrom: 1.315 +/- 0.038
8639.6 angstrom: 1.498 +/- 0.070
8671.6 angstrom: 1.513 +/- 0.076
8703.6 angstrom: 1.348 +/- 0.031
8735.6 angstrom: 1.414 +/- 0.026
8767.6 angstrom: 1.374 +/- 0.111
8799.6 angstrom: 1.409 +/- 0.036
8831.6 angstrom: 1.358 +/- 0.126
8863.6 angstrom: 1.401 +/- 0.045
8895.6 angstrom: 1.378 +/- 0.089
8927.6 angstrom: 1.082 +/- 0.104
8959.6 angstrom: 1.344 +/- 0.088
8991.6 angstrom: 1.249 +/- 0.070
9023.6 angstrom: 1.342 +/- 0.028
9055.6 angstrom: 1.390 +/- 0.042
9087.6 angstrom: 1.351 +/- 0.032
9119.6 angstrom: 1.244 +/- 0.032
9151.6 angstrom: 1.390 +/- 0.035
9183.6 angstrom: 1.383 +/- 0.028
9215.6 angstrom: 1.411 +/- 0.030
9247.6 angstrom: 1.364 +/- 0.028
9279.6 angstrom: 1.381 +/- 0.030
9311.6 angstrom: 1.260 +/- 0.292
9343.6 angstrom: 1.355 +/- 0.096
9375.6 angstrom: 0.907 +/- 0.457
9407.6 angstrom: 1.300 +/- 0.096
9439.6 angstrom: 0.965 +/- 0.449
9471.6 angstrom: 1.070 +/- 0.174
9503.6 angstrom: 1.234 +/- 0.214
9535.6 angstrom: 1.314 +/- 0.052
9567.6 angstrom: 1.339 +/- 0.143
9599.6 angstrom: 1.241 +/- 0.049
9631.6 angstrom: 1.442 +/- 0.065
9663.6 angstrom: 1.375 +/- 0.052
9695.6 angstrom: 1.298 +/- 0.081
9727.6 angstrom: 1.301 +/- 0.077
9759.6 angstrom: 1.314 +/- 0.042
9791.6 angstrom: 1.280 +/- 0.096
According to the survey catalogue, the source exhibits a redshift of 0.51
